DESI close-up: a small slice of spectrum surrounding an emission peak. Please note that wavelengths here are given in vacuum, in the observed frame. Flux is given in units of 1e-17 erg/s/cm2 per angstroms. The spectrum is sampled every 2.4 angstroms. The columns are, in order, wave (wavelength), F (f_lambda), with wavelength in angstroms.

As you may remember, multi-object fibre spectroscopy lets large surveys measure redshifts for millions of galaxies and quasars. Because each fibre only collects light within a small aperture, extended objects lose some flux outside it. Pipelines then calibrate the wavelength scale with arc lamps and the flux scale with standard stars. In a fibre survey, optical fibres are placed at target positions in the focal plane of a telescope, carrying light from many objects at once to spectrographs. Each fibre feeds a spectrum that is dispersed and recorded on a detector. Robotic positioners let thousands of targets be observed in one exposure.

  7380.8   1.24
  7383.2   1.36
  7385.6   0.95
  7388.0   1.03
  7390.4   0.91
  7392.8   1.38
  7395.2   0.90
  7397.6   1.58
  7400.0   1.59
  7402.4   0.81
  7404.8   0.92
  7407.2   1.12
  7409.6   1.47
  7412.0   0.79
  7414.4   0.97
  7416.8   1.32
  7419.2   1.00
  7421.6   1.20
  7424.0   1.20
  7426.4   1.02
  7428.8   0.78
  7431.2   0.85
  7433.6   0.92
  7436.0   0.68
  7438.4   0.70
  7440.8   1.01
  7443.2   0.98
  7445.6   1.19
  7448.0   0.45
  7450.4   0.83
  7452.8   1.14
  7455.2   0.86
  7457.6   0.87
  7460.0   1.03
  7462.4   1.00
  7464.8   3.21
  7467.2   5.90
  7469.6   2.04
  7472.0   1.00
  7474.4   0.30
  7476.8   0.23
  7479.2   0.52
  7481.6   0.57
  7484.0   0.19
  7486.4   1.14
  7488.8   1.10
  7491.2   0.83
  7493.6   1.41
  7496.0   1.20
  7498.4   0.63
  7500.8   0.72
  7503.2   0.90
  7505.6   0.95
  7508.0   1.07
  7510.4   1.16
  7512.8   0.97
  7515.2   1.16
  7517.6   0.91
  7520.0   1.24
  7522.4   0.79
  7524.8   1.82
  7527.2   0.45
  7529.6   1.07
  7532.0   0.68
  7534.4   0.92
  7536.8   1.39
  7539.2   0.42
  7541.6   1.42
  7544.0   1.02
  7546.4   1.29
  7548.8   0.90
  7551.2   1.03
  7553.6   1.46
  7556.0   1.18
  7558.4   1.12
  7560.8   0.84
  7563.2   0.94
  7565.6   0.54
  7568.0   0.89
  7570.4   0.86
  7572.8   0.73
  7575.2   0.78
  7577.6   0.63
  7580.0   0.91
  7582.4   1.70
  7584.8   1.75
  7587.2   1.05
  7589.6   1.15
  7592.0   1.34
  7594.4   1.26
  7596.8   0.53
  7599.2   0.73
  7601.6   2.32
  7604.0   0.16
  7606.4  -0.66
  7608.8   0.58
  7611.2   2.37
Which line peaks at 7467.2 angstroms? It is H-beta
